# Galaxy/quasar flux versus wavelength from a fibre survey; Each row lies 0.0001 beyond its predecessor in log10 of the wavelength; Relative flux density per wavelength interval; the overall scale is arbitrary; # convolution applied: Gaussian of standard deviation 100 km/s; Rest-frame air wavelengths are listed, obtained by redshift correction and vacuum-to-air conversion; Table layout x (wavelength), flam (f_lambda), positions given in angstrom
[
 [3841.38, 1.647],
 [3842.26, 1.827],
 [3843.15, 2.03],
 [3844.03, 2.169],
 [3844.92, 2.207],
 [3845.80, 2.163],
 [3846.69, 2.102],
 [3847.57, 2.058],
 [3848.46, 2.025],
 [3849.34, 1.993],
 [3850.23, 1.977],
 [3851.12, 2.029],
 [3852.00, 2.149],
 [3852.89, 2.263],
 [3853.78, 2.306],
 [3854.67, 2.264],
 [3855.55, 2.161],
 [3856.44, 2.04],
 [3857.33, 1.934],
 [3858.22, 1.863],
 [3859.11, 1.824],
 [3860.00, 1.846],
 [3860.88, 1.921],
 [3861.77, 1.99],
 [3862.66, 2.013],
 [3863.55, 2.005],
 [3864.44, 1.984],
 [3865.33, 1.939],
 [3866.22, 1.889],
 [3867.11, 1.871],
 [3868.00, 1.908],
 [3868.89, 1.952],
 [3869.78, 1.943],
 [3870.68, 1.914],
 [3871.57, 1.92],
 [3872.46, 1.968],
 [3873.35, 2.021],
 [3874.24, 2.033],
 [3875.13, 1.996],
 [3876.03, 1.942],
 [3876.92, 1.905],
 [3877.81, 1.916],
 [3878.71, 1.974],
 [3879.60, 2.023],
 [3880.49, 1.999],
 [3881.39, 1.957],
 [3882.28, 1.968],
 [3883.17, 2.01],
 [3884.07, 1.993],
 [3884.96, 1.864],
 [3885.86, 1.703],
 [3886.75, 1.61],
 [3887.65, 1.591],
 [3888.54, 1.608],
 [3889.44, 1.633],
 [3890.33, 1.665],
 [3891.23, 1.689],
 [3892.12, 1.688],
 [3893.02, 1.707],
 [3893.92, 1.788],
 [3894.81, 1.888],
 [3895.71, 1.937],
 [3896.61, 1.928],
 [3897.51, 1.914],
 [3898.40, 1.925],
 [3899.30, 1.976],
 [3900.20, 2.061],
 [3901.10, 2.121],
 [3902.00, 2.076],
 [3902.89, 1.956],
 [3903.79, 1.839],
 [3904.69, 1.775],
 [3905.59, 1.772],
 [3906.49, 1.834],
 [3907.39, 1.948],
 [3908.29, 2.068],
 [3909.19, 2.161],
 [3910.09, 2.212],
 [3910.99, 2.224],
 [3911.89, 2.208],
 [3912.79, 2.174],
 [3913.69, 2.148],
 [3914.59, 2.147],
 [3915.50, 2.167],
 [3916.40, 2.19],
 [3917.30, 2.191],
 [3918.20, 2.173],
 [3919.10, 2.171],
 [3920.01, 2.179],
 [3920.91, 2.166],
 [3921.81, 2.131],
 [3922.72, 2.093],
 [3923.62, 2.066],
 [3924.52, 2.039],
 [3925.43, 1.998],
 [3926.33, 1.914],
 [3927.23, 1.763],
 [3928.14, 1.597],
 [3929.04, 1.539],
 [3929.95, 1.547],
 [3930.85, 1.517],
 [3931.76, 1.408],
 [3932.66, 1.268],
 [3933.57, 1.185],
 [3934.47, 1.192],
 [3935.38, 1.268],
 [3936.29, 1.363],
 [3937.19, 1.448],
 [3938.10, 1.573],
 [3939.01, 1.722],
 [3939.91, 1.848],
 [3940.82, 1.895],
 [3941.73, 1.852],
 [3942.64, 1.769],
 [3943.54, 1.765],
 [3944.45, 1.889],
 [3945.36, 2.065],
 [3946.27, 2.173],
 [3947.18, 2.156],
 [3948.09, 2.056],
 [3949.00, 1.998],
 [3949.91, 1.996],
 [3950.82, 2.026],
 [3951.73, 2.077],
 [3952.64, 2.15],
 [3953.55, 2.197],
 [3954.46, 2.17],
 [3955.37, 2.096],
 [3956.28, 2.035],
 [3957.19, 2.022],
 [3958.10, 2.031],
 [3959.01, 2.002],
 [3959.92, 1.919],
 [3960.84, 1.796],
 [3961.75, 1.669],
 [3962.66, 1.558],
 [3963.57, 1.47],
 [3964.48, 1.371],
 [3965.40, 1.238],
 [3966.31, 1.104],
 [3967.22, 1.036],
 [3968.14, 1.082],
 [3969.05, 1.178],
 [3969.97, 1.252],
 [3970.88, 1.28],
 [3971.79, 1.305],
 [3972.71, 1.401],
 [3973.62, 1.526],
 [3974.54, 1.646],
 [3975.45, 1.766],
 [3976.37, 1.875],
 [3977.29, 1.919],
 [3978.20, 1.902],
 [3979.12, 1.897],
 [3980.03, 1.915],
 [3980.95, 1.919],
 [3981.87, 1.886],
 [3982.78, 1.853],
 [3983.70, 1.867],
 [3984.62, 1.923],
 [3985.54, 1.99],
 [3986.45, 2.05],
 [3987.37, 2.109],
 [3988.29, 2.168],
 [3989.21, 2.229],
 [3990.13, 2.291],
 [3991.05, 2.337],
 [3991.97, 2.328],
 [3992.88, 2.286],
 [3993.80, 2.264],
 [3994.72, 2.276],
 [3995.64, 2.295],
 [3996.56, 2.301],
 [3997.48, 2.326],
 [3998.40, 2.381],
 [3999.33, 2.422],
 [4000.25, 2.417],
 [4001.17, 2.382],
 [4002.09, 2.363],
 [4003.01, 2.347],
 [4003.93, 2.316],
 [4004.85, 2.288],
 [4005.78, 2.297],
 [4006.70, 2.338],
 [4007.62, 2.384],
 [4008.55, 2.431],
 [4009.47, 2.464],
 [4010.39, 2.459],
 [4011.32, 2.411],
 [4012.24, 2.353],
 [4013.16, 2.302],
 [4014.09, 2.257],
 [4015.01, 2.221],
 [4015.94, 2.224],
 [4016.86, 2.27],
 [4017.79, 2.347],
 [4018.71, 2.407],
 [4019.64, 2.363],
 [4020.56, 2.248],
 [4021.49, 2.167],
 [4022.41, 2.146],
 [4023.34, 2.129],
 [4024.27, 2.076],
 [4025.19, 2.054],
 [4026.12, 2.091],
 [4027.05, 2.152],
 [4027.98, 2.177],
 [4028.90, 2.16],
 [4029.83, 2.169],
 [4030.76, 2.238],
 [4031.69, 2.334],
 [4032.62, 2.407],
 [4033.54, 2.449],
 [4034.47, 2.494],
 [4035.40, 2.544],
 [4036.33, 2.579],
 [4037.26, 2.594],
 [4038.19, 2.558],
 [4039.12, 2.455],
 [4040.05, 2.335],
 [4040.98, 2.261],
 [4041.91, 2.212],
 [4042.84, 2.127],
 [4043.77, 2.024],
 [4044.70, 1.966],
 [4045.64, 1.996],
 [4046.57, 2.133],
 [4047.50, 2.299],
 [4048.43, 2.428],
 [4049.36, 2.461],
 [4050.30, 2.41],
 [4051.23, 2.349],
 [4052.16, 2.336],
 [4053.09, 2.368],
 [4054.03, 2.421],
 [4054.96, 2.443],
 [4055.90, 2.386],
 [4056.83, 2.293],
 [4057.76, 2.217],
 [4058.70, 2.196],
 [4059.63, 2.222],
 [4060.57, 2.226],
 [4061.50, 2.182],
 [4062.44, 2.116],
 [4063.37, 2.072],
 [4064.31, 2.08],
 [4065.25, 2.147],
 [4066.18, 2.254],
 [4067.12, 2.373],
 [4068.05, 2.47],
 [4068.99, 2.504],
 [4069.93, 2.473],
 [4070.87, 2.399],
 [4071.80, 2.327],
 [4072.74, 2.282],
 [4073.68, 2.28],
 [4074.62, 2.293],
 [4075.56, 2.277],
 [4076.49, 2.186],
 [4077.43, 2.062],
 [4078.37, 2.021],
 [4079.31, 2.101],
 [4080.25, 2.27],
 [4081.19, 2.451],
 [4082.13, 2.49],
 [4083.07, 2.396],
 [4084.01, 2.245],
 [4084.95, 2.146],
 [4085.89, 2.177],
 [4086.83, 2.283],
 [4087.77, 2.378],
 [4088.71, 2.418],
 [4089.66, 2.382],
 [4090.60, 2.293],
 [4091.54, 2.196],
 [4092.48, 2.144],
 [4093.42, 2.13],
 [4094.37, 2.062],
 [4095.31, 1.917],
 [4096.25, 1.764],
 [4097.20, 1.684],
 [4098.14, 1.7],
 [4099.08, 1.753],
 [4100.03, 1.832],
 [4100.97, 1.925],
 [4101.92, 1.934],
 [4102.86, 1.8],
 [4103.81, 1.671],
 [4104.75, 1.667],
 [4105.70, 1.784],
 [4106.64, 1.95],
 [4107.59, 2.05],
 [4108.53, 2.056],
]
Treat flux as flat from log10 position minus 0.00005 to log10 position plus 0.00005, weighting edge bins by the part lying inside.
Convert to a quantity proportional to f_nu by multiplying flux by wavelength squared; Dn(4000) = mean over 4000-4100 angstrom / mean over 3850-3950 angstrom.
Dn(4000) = 1.28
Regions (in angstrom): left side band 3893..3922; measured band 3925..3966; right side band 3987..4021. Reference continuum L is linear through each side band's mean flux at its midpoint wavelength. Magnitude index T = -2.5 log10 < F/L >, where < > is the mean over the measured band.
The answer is 0.214 mag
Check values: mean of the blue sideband 2.04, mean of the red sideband 2.32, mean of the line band 1.77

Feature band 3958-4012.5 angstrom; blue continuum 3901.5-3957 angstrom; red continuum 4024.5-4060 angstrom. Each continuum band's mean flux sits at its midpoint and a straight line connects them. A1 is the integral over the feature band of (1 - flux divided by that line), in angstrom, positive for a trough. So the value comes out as 3.80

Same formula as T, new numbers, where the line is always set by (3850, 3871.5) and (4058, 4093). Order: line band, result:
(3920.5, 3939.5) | 0.249 mag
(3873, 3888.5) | 0.066 mag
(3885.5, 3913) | 0.085 mag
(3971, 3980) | 0.257 mag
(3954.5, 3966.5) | 0.211 mag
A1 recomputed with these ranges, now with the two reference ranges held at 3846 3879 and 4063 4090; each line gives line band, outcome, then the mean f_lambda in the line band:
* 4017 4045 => -0.7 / 2.28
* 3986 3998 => -0.4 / 2.25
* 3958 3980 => 6.1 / 1.55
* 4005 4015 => -0.8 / 2.36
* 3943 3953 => 0.4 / 2.03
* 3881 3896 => 1.9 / 1.78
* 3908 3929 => -0.1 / 2.08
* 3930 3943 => 3.6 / 1.52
